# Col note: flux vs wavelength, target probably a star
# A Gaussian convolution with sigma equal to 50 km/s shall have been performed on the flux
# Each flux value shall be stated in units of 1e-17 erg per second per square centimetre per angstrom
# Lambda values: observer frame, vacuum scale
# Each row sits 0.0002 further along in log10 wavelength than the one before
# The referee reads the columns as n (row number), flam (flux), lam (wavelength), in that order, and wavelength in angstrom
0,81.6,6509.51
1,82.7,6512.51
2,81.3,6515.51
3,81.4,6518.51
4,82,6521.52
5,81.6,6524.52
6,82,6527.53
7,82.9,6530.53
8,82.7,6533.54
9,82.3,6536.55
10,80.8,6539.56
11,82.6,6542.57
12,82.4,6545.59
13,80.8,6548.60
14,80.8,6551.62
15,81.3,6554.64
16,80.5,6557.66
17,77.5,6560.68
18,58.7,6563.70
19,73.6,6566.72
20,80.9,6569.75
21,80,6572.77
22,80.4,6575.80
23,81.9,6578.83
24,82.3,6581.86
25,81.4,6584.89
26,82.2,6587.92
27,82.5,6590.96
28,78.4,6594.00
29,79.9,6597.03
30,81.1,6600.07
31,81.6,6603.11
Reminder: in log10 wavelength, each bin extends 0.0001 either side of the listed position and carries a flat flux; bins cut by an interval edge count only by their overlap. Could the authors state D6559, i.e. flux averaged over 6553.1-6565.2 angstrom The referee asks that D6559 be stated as 74.5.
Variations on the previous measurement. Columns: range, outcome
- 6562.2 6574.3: 73.3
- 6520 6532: 82.1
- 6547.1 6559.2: 80.8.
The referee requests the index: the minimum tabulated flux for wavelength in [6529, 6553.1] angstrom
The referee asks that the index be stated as 80.8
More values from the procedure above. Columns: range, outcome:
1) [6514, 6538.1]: 81.3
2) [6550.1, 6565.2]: 58.7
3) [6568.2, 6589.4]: 80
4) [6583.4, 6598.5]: 78.4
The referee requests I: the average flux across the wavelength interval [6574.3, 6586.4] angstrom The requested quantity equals 81.5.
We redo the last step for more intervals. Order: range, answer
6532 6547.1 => 82.2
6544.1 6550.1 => 81.7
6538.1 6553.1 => 81.5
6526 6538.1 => 82.5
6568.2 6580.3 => 80.8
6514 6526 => 81.6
